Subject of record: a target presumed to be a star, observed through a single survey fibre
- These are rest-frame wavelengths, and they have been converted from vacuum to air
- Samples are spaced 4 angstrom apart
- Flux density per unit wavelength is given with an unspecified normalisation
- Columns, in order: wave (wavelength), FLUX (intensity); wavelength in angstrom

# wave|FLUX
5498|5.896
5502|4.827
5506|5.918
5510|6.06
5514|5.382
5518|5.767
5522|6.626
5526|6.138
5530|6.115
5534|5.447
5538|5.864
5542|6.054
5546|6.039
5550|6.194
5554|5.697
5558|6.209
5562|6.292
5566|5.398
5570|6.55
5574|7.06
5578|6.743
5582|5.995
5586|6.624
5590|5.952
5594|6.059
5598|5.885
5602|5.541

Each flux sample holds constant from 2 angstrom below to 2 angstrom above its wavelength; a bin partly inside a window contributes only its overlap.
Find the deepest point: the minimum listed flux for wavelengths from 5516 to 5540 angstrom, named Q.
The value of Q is 5.447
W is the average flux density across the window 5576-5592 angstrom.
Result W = 6.33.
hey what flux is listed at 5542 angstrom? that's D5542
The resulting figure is 6.054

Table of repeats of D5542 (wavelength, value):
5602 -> 5.541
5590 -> 5.952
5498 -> 5.896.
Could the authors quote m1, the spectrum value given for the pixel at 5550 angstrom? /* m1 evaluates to 6.194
